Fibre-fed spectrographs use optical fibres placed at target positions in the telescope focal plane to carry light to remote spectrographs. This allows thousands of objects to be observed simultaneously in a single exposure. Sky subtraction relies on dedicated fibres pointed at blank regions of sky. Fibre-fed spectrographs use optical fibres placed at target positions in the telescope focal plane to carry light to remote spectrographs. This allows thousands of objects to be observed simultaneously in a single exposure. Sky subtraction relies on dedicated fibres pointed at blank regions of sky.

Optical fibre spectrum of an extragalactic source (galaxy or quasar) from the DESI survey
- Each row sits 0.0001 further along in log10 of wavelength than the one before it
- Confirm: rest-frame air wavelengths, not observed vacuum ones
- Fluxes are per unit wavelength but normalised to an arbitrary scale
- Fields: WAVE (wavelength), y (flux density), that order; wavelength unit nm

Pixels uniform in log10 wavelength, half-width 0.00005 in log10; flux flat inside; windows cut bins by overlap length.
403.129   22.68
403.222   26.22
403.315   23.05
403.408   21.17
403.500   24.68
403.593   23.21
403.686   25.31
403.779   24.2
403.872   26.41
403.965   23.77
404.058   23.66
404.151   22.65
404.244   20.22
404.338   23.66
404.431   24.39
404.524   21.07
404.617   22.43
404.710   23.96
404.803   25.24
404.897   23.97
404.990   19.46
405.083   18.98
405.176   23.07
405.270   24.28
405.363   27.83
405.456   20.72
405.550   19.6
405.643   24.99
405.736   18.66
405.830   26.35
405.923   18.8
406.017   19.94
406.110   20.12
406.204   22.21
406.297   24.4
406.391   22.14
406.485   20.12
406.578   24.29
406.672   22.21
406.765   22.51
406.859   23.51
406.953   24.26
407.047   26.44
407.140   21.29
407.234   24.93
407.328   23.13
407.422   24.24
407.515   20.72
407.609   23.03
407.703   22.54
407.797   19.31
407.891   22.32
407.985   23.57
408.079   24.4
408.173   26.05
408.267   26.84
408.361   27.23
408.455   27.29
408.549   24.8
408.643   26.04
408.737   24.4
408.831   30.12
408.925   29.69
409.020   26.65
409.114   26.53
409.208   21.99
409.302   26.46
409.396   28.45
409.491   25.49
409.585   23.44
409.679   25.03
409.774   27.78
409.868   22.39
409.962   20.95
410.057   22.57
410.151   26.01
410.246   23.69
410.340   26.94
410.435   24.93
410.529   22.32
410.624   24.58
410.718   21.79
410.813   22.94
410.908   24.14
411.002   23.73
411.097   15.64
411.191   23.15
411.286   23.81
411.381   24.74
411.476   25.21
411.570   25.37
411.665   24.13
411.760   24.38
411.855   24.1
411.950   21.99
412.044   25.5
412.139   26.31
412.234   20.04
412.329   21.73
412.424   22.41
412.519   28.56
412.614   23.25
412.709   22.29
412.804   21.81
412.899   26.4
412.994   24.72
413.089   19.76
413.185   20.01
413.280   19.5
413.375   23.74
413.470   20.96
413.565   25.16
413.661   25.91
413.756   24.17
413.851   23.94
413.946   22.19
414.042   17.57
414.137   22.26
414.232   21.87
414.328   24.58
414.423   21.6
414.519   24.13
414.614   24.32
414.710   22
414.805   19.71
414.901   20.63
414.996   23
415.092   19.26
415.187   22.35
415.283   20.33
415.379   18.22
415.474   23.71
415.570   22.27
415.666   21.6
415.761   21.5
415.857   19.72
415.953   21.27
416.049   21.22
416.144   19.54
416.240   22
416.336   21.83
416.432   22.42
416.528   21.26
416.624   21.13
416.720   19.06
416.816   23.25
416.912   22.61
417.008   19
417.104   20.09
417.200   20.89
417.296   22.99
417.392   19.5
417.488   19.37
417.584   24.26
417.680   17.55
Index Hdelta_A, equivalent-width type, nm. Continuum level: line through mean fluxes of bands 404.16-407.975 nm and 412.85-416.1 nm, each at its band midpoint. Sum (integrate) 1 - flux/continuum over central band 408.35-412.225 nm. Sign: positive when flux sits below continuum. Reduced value -0.41 nm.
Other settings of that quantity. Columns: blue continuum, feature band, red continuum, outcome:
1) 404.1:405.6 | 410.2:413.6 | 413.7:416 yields -0.20 nm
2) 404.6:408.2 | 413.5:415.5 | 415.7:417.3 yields -0.07 nm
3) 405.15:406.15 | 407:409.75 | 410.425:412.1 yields -0.25 nm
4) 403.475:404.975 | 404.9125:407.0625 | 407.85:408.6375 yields 0.18 nm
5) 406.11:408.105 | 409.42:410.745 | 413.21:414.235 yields -0.09 nm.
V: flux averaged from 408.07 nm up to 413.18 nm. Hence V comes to 24.4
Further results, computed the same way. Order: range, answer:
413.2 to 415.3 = 22.2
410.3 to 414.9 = 23.1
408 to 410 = 25.8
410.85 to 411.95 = 23.4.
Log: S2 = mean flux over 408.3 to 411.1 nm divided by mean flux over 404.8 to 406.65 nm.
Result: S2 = 1.1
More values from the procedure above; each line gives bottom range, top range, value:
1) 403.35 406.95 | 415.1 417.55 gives 0.93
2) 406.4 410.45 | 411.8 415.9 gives 0.92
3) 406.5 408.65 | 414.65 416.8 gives 0.89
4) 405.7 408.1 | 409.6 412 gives 1.05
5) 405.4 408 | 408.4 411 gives 1.12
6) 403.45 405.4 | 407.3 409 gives 1.06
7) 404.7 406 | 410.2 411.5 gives 1.04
